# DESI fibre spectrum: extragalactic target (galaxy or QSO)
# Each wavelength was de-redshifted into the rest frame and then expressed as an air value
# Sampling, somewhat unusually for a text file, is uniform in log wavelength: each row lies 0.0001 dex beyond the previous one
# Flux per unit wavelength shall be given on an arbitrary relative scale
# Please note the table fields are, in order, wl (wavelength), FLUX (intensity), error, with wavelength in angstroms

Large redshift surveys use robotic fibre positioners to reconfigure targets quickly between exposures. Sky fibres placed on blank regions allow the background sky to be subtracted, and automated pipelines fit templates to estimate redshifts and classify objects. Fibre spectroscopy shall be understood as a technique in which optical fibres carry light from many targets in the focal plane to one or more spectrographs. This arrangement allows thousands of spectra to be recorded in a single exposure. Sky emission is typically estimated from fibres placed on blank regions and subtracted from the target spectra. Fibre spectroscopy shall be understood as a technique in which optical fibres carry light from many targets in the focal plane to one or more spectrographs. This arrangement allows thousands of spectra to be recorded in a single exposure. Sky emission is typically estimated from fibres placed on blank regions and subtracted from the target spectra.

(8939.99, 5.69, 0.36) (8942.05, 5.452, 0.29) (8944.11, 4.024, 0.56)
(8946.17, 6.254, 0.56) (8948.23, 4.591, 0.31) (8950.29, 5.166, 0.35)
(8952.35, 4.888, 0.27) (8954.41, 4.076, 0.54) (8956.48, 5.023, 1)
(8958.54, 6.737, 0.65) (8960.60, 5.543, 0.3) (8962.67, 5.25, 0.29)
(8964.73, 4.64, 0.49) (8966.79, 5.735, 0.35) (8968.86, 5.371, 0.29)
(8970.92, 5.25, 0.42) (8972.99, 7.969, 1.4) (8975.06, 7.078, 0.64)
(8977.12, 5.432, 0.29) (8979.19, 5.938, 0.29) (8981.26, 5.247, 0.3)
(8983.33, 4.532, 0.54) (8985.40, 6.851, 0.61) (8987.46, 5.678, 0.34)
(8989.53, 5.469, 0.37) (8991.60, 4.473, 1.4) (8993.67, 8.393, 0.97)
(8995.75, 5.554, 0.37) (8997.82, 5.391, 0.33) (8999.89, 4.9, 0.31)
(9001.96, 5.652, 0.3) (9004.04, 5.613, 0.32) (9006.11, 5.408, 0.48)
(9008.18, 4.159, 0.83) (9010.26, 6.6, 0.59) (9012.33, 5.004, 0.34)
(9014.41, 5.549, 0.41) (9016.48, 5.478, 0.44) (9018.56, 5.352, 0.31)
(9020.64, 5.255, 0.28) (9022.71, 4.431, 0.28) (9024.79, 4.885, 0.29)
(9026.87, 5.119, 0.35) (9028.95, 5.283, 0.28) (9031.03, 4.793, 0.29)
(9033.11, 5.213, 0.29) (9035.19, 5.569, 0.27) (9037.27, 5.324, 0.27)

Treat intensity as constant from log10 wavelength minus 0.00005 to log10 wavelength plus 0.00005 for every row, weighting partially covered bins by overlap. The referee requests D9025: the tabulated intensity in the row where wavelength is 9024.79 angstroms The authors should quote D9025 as 4.885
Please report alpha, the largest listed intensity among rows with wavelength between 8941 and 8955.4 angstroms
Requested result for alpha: 6.254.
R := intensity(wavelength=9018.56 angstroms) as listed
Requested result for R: 5.352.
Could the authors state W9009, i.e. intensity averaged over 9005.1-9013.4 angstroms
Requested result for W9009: 5.29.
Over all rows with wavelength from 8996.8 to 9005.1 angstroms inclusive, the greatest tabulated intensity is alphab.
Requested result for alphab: 5.652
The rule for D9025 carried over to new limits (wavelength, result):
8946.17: 6.254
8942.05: 5.452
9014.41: 5.549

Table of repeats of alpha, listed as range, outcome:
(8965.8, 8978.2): 7.969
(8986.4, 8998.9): 8.393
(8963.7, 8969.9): 5.735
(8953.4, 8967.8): 6.737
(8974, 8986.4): 7.078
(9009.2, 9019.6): 6.6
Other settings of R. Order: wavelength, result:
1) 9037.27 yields 5.324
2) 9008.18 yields 4.159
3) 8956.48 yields 5.023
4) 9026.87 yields 5.119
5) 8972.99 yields 7.969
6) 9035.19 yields 5.569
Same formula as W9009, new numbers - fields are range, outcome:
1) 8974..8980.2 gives 6.16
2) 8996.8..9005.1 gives 5.39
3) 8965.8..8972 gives 5.46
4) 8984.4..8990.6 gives 5.99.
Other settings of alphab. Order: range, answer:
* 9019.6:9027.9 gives 5.255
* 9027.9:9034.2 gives 5.283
